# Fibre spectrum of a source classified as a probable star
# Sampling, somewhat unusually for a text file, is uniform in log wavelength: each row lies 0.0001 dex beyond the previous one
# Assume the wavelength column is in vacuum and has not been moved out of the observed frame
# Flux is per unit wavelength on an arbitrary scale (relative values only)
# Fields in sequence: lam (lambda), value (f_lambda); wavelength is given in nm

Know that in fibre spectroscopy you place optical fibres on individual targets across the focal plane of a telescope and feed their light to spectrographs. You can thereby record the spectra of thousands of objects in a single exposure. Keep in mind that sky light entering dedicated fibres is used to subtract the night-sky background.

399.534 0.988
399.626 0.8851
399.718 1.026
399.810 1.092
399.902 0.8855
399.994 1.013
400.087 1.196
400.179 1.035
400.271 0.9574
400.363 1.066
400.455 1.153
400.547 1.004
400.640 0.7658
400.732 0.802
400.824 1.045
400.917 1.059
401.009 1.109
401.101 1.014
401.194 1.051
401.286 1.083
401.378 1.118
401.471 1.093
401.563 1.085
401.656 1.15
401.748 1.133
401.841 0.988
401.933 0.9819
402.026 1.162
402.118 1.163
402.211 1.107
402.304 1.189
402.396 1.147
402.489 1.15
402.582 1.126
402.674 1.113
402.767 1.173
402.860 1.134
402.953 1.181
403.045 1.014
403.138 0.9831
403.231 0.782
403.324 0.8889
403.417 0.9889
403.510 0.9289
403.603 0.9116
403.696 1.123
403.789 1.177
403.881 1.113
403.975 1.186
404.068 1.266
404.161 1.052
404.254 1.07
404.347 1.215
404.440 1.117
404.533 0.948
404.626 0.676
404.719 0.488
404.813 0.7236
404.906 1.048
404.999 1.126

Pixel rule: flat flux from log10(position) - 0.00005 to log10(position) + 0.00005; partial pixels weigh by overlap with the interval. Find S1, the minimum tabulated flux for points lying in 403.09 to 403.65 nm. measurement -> 0.782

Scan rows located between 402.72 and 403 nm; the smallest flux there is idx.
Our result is 1.134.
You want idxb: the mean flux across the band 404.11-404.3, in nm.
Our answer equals 1.07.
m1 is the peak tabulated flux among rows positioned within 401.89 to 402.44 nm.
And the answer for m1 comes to 1.189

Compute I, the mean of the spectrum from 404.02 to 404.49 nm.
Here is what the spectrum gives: 1.14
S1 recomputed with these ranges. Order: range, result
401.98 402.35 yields 1.107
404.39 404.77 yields 0.488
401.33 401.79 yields 1.085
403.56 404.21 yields 0.9116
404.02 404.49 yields 1.052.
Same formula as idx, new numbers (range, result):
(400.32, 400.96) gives 0.7658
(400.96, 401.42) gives 1.014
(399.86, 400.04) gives 0.8855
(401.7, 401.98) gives 0.9819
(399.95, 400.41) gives 0.9574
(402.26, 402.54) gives 1.147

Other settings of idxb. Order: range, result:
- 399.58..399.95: 0.973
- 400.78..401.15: 1.05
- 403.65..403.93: 1.14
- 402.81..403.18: 1.08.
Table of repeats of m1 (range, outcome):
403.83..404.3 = 1.266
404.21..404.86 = 1.215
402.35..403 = 1.181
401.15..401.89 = 1.15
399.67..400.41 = 1.196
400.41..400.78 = 1.153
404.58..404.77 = 0.676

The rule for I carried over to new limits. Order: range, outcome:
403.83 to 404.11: 1.19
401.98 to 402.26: 1.14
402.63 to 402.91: 1.14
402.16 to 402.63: 1.14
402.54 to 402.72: 1.12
